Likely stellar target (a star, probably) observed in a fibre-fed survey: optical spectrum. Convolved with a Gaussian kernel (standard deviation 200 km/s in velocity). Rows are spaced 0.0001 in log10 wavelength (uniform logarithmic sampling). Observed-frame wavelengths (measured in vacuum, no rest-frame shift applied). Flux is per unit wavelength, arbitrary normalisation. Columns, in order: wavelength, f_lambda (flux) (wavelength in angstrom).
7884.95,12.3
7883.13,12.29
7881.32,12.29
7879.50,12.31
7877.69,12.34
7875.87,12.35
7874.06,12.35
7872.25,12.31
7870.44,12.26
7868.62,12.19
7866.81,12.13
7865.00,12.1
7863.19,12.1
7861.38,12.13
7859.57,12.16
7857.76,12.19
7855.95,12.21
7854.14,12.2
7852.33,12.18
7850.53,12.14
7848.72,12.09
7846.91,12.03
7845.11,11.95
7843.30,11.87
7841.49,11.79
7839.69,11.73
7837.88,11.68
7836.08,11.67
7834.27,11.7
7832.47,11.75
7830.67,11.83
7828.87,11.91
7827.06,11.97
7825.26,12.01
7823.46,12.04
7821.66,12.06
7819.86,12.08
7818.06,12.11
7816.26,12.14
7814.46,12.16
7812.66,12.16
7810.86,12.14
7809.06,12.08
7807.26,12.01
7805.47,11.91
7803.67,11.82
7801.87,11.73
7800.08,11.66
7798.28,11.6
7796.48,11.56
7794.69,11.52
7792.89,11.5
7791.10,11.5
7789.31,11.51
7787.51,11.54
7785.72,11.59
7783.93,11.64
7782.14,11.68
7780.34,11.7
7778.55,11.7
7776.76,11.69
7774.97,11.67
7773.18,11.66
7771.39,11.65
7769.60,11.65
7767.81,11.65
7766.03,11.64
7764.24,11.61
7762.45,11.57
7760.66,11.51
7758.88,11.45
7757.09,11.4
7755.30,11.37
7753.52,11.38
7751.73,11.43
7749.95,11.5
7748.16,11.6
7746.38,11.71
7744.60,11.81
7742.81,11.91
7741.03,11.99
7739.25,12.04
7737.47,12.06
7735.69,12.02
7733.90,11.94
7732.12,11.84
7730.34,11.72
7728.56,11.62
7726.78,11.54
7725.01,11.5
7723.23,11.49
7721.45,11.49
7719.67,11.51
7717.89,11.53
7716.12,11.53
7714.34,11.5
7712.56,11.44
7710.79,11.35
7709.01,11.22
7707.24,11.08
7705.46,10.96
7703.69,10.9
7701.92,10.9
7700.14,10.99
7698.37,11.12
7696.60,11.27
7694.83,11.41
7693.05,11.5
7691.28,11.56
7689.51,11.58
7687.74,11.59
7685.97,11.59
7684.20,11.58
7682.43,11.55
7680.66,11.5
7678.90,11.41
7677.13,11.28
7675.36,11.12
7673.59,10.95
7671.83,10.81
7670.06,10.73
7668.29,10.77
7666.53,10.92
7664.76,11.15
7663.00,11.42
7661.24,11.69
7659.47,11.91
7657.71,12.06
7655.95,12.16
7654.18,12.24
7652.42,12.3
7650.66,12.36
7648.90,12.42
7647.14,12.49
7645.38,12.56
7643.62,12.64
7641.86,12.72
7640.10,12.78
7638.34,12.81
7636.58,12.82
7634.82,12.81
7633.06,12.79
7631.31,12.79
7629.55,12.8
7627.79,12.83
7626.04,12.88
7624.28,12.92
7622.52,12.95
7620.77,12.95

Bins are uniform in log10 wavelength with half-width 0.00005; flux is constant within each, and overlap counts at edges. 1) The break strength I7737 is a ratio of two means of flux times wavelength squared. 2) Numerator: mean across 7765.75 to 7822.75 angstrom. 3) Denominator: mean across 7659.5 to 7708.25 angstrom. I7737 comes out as 1.08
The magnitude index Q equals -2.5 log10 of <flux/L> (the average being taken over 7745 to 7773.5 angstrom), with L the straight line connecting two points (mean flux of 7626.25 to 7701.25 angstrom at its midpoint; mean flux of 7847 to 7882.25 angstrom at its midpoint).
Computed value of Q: 0.04 mag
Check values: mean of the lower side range 11.9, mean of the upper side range 12.2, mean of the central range 11.6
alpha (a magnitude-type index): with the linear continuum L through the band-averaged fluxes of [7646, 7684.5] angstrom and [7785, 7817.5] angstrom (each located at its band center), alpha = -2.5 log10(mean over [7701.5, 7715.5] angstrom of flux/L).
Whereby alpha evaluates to 0.04 mag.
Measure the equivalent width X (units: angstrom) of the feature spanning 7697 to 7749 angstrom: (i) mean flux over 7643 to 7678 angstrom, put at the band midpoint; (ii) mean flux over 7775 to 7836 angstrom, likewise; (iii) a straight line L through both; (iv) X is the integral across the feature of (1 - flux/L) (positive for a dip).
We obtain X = 1.0 angstrom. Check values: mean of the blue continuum 11.7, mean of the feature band 11.5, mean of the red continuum 11.8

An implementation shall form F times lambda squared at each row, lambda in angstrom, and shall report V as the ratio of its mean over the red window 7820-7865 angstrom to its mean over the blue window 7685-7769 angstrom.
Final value 1.1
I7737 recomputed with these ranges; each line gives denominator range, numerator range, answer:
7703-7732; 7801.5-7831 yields 1.08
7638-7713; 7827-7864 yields 1.08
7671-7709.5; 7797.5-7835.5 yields 1.10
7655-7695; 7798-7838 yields 1.09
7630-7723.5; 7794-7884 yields 1.07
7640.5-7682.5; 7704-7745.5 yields 1.01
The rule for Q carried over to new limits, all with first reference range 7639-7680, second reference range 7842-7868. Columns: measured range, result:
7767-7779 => 0.03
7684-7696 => 0.03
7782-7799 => 0.04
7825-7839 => 0.02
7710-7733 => 0.03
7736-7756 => 0.02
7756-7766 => 0.04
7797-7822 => 0.01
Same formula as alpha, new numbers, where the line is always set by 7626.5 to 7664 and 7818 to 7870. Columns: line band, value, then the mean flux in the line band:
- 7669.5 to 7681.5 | 0.116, 11.1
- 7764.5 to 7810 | 0.041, 11.7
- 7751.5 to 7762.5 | 0.070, 11.4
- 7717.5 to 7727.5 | 0.070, 11.5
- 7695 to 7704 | 0.116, 11.1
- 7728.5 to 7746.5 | 0.031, 11.9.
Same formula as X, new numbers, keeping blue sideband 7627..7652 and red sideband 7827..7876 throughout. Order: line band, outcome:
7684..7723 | 3.6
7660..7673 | 1.6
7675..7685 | 0.9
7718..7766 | 2.8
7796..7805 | 0.4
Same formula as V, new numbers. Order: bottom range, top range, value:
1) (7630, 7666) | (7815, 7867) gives 1.02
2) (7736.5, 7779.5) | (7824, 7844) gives 1.03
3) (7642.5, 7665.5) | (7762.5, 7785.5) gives 0.99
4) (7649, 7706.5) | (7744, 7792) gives 1.04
